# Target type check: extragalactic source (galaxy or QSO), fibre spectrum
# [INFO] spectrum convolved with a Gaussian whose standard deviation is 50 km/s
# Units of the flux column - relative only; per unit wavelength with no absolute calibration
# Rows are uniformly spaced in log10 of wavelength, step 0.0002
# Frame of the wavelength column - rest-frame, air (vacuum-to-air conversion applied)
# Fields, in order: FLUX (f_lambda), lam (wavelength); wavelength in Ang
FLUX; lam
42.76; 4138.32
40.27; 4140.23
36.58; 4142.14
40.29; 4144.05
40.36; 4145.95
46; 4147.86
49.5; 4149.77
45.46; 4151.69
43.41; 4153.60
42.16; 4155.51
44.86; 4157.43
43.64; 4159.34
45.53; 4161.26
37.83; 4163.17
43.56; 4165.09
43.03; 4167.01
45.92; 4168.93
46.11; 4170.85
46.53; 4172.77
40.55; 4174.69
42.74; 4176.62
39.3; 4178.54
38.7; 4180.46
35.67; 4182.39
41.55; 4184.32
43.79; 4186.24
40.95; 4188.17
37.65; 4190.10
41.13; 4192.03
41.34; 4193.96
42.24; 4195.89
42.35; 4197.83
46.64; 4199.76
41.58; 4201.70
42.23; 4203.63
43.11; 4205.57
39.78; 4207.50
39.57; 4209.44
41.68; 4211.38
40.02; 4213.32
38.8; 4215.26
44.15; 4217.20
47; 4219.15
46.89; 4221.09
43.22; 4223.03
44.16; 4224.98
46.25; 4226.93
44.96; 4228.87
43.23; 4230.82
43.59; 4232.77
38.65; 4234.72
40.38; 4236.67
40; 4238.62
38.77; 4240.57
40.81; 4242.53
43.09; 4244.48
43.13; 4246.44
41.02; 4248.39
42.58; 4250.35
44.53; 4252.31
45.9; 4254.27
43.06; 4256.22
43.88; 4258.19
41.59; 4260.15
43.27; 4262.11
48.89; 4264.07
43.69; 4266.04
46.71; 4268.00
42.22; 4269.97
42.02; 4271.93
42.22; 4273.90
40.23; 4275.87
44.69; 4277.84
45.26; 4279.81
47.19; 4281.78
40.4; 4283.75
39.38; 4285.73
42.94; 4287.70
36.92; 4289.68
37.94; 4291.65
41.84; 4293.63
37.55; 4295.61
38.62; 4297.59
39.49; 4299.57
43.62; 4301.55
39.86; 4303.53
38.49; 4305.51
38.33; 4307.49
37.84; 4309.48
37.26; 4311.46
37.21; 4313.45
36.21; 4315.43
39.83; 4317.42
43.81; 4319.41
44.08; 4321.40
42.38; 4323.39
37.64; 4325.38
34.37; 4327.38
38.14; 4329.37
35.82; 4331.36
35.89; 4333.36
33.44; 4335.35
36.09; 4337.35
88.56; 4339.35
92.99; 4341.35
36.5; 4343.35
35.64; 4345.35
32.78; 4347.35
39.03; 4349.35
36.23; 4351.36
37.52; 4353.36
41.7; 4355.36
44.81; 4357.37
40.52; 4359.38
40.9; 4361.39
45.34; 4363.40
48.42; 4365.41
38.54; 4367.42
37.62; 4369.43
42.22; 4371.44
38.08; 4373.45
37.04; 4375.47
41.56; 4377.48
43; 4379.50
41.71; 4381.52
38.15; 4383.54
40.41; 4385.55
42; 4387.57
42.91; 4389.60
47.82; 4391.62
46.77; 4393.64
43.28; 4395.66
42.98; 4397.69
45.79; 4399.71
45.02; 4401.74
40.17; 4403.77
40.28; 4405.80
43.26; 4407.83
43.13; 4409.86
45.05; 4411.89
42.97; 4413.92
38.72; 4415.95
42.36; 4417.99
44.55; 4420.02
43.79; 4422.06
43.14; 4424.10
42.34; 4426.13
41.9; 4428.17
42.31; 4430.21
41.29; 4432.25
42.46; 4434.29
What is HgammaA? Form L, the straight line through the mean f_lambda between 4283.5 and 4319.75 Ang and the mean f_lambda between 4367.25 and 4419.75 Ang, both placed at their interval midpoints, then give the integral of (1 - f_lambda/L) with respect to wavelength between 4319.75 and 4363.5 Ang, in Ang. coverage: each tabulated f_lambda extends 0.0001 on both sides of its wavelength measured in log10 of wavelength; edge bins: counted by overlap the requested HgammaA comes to -2.9 Ang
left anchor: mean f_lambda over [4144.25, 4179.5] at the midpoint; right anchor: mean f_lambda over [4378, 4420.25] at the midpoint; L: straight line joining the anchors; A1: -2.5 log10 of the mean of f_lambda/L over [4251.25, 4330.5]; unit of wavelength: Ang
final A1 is 0.05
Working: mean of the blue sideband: 43.6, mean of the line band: 41.2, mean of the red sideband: 42.8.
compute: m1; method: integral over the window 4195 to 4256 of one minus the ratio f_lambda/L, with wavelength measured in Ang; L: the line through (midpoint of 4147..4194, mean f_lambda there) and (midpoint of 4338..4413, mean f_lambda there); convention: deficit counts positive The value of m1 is 0.61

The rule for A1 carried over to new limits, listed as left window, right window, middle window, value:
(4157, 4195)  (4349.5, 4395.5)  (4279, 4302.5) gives 0.02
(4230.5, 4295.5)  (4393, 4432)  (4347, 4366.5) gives 0.05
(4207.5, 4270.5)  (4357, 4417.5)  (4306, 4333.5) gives 0.11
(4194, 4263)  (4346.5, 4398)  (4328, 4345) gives -0.18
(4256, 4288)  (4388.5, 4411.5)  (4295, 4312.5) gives 0.12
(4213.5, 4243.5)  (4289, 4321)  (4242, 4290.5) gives -0.06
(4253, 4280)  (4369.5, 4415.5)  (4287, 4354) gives 0.05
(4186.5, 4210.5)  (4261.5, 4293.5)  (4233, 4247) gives 0.04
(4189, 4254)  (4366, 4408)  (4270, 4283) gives -0.03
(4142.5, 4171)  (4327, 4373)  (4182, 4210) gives 0.05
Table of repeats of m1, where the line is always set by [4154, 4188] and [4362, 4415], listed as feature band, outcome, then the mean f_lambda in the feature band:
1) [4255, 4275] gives -0.6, 43.8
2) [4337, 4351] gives -3.0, 51.6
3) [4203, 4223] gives 0.0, 42.4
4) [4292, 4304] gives 0.7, 40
